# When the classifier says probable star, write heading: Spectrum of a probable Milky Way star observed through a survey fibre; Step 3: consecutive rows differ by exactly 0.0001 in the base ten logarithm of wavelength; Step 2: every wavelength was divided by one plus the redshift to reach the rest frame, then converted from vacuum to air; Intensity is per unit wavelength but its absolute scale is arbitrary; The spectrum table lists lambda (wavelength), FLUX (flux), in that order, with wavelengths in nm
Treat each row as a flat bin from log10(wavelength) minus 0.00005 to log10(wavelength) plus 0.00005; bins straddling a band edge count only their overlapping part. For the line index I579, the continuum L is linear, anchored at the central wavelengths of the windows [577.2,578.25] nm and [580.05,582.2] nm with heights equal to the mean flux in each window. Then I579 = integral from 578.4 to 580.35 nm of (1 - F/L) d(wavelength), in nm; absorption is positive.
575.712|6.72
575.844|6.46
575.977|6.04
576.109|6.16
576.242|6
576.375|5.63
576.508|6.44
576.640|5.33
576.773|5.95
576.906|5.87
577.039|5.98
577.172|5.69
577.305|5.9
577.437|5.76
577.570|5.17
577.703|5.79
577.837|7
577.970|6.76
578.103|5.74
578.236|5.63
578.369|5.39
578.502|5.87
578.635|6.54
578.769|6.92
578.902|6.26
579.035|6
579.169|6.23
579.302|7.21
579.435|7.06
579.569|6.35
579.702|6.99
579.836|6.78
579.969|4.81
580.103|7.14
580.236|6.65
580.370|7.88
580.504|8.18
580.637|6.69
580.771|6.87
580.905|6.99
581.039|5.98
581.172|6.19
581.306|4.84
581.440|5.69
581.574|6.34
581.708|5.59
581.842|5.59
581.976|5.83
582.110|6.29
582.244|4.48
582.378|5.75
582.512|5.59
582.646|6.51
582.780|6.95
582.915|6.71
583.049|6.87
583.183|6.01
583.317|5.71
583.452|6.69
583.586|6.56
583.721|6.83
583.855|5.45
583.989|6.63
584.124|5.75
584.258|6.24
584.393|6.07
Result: -0.10 nm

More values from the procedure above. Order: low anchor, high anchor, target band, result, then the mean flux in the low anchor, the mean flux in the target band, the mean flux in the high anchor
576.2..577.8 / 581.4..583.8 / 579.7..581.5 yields -0.16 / 5.81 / 6.54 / 6.11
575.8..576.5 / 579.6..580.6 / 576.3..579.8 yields 0.18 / 6.07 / 6.14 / 6.9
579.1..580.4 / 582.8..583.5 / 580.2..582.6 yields 0.14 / 6.68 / 6.19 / 6.42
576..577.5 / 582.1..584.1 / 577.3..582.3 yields -0.18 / 5.89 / 6.26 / 6.19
